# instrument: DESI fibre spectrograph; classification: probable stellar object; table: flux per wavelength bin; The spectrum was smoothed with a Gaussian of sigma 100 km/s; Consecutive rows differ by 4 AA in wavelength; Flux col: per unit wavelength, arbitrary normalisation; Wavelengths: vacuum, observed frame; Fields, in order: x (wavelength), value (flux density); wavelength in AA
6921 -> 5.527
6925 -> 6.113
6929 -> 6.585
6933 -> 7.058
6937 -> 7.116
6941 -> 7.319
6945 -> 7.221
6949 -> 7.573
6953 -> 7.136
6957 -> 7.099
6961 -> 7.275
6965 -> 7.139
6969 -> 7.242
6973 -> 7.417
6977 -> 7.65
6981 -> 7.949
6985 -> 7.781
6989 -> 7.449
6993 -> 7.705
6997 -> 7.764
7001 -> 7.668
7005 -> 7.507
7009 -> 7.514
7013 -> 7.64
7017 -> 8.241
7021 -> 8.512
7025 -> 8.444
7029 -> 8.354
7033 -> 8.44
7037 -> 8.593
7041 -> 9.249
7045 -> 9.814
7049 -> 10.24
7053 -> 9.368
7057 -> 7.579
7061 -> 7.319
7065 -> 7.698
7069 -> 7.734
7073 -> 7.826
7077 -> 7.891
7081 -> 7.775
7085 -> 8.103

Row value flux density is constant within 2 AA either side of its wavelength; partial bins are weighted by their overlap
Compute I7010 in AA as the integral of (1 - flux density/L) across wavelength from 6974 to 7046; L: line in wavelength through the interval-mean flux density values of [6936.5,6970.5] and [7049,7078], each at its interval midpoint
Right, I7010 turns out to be -3.9 AA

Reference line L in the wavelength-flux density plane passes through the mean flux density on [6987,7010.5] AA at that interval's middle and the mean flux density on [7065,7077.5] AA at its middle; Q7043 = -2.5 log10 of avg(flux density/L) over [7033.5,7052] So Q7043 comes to -0.212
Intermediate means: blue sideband 7.6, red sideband 7.79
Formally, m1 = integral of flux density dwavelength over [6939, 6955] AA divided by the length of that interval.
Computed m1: 7.31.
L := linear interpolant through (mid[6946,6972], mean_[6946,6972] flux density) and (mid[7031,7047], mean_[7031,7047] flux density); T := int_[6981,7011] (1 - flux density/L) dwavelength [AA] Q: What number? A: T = 1.5 AA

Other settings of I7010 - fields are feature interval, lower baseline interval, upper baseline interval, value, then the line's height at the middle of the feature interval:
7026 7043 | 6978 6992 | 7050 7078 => -1.62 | 7.9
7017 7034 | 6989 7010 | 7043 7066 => -0.58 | 8.14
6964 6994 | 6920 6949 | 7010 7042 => 0.09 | 7.57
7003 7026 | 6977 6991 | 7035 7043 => 1.19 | 8.38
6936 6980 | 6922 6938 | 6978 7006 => -1.29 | 7.1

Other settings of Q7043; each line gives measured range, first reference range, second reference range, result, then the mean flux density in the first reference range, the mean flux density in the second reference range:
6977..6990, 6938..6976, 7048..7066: -0.02 mag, 7.27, 8.38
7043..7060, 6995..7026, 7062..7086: -0.17 mag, 7.89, 7.81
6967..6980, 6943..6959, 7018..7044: 0.02 mag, 7.26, 8.63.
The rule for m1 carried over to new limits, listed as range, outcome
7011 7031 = 8.24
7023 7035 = 8.41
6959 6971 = 7.22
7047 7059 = 9.06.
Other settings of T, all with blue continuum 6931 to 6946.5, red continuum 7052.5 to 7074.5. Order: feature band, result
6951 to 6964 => 0.2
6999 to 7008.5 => -0.1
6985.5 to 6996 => -0.2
